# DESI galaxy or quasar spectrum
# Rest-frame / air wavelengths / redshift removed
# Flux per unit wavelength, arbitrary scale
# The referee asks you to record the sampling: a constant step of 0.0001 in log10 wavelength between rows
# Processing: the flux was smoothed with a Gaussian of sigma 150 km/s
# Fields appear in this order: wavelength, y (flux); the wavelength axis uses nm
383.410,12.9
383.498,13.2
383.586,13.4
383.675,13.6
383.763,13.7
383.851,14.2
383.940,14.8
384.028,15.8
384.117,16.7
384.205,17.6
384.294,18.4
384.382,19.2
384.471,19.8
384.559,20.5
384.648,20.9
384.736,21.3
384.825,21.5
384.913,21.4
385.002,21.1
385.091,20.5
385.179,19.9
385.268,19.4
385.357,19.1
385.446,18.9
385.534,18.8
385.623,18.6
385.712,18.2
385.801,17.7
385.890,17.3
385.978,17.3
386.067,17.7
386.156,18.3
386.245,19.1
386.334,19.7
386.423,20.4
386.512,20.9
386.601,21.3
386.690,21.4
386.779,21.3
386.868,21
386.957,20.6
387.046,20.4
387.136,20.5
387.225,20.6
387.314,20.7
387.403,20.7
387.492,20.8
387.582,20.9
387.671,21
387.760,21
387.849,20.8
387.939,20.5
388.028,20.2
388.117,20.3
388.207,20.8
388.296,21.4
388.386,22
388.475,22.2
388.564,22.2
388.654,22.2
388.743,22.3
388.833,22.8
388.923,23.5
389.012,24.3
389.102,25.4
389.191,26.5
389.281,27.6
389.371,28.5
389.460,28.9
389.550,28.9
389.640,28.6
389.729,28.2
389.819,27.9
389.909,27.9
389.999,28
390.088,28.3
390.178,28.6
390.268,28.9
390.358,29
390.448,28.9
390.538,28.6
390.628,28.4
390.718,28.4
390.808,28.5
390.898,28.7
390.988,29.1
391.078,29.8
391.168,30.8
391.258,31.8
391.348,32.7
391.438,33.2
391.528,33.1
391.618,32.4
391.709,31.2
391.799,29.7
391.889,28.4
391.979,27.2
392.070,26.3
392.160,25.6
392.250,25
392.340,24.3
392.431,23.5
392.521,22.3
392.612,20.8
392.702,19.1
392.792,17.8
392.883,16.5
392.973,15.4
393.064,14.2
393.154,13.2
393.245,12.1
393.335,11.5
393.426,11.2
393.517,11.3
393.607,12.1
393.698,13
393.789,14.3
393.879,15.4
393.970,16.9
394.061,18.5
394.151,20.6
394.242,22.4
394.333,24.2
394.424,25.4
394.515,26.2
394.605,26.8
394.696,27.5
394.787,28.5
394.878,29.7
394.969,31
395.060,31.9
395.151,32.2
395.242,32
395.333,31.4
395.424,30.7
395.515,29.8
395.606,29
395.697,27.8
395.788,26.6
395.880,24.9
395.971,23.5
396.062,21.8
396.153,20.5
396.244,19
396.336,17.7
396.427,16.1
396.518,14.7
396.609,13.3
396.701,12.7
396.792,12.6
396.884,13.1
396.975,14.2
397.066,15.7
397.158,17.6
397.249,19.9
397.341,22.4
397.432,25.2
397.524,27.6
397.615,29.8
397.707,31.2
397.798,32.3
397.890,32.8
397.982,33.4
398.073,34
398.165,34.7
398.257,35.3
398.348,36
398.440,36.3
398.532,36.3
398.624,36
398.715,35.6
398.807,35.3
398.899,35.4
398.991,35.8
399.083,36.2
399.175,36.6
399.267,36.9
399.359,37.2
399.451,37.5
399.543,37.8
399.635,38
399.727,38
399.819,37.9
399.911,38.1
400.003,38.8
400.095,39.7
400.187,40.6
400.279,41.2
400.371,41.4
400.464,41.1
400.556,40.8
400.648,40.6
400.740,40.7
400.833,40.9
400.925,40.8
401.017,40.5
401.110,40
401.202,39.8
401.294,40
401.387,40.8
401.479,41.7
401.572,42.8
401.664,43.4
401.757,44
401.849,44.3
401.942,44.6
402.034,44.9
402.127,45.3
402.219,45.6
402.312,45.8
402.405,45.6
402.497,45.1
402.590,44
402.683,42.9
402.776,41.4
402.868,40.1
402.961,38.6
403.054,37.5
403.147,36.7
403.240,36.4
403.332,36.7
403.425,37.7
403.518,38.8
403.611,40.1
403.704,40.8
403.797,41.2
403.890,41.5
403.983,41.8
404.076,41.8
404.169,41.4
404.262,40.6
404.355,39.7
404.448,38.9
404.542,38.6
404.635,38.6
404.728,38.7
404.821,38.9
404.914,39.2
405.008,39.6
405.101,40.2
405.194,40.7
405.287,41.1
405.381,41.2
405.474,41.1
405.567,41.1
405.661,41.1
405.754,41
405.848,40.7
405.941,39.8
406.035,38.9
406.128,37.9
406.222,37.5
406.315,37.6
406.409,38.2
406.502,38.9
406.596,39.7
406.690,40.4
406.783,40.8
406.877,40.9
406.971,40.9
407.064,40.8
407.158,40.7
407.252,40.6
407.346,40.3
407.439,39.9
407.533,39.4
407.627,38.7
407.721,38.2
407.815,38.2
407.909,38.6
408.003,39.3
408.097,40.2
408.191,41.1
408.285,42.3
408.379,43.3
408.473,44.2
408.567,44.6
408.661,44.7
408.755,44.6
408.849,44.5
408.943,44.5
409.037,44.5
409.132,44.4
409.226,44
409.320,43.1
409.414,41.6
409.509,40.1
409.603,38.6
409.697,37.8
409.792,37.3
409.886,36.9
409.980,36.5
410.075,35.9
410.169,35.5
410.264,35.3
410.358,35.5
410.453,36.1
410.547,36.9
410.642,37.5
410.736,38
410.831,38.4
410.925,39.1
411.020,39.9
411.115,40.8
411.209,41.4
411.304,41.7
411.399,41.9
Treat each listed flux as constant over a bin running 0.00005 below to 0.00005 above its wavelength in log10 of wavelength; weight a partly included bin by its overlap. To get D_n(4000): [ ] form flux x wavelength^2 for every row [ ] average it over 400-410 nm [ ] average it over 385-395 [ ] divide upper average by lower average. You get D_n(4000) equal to 1.92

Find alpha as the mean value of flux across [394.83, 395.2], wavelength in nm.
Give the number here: 31.2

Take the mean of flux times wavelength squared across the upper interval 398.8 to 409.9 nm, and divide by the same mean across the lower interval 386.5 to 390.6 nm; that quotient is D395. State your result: 1.83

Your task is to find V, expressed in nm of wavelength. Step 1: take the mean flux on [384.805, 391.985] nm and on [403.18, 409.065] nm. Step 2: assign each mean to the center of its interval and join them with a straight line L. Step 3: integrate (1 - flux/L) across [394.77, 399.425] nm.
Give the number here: 0.64 nm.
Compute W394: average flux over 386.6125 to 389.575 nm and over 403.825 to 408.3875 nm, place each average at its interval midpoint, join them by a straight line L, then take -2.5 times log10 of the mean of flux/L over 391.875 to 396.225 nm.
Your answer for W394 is 0.25 mag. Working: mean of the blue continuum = 22.4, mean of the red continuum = 40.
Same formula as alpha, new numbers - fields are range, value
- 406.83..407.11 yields 40.9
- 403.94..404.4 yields 41.1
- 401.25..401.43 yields 40.3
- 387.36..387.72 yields 20.9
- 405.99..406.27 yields 38.2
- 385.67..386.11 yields 17.7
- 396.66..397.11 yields 13.7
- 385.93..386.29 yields 18.1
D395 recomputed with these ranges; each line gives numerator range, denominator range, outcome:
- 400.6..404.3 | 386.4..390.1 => 1.92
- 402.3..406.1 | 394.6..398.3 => 1.67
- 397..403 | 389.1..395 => 1.59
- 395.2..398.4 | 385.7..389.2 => 1.23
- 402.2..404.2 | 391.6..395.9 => 1.86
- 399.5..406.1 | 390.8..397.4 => 1.87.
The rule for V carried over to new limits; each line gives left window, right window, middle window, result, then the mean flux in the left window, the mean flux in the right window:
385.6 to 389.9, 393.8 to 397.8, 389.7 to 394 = -0.26 nm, 22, 23.2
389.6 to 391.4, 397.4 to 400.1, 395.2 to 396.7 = 0.44 nm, 29.1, 35.2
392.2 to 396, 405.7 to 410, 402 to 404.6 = -0.50 nm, 22.2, 40.6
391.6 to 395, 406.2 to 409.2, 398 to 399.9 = -0.48 nm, 21.2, 41.1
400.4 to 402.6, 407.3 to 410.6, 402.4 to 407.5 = 0.18 nm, 42.6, 40.2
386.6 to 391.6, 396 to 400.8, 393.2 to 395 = 0.54 nm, 25.3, 30.7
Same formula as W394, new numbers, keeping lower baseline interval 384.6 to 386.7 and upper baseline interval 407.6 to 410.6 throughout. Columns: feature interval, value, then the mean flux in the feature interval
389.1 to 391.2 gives -0.207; 28.5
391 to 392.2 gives -0.213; 30.2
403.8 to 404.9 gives -0.116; 40.1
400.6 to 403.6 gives -0.215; 41.5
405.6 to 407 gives -0.052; 39.6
